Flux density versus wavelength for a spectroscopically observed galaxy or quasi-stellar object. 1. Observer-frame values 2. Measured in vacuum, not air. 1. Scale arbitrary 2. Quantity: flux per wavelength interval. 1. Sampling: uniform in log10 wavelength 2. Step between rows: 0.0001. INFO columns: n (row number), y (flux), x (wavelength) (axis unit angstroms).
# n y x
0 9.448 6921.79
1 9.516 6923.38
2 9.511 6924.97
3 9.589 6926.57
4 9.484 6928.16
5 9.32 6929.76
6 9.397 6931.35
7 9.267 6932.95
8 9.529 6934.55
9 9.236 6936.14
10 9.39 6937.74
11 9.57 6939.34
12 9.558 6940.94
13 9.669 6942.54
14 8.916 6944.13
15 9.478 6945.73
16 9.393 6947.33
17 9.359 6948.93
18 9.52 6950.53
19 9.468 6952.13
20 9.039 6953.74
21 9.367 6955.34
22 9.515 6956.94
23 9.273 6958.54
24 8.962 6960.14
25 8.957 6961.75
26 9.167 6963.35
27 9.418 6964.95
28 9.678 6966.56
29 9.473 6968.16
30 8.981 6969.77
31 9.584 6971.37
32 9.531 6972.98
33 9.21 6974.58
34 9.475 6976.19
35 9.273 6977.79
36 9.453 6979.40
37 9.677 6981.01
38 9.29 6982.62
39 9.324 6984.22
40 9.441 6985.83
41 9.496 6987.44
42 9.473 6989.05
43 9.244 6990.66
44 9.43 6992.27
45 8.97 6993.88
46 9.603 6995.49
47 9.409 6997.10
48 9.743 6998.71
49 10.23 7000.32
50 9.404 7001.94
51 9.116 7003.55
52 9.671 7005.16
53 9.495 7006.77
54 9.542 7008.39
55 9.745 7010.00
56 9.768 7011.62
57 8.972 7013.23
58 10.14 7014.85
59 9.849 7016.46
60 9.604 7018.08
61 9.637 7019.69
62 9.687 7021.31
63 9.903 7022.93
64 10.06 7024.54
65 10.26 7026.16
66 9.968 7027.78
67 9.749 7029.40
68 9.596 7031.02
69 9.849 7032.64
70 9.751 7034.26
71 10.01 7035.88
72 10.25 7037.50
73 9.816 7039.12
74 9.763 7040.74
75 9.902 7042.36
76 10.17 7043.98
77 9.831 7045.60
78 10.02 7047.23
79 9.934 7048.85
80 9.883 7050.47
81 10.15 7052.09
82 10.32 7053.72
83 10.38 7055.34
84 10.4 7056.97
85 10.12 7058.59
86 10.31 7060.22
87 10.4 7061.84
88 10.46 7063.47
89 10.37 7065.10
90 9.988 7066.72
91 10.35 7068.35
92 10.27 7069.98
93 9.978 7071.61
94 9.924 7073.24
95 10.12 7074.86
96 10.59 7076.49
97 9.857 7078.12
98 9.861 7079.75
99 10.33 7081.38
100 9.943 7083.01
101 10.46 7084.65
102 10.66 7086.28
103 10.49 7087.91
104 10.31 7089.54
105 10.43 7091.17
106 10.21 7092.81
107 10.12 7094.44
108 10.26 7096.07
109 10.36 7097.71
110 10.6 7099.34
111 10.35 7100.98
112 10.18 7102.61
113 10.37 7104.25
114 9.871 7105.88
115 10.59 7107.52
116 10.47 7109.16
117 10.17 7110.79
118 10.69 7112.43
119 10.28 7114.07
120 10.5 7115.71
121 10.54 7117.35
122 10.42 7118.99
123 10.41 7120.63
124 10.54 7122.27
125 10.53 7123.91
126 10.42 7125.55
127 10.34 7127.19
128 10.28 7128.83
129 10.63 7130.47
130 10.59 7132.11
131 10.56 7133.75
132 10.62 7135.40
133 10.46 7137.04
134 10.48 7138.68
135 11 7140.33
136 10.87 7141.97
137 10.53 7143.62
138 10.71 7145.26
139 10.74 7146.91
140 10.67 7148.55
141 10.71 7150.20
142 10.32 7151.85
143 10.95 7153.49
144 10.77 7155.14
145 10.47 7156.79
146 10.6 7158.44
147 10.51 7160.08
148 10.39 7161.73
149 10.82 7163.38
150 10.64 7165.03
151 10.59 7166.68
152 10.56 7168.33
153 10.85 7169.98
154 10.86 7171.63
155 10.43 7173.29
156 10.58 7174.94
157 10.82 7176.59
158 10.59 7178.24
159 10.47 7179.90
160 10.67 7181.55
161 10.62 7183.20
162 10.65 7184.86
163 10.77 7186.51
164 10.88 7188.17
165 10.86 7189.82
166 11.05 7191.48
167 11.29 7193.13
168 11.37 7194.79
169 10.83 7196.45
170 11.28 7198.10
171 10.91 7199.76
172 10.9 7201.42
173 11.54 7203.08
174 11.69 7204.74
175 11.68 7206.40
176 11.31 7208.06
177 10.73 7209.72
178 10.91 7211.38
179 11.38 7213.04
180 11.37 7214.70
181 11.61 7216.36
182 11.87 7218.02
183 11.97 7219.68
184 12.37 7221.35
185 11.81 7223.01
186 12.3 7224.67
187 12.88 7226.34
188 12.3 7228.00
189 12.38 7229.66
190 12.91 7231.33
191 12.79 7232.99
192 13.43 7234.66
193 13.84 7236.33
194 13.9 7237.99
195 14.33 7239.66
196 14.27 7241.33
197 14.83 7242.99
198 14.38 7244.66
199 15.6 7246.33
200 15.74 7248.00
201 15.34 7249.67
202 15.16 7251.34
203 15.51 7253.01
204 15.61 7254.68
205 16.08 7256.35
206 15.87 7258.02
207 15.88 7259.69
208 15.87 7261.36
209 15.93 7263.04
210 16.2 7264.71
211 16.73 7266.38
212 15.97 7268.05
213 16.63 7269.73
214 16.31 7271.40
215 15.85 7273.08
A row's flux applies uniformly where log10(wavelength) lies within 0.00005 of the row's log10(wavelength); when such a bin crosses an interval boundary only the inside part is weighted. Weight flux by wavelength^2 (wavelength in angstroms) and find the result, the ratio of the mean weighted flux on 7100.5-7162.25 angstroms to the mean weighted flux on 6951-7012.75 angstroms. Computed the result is 1.17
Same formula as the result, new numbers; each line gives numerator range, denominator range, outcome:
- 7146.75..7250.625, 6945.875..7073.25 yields 1.27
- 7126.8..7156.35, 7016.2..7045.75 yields 1.11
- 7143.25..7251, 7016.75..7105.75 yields 1.20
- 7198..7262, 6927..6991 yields 1.52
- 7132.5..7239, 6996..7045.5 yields 1.20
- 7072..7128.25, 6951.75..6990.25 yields 1.15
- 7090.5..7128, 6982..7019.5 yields 1.12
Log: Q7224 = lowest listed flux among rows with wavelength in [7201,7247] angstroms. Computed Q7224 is 10.73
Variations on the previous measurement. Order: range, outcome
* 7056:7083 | 9.857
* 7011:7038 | 8.972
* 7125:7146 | 10.28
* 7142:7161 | 10.32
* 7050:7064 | 9.883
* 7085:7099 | 10.12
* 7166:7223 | 10.43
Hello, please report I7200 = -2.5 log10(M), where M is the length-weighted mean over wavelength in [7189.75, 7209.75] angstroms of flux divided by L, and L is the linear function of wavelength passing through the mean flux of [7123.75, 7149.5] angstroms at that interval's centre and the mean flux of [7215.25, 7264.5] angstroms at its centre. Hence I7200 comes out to 0.14 mag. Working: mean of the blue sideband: 10.6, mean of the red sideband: 14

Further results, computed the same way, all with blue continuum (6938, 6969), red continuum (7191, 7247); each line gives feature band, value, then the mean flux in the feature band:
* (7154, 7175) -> 0.104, 10.6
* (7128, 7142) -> 0.076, 10.6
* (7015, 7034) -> 0.033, 9.84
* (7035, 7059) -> 0.035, 10.1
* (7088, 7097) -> 0.063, 10.3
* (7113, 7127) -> 0.075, 10.4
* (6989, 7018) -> 0.040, 9.55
